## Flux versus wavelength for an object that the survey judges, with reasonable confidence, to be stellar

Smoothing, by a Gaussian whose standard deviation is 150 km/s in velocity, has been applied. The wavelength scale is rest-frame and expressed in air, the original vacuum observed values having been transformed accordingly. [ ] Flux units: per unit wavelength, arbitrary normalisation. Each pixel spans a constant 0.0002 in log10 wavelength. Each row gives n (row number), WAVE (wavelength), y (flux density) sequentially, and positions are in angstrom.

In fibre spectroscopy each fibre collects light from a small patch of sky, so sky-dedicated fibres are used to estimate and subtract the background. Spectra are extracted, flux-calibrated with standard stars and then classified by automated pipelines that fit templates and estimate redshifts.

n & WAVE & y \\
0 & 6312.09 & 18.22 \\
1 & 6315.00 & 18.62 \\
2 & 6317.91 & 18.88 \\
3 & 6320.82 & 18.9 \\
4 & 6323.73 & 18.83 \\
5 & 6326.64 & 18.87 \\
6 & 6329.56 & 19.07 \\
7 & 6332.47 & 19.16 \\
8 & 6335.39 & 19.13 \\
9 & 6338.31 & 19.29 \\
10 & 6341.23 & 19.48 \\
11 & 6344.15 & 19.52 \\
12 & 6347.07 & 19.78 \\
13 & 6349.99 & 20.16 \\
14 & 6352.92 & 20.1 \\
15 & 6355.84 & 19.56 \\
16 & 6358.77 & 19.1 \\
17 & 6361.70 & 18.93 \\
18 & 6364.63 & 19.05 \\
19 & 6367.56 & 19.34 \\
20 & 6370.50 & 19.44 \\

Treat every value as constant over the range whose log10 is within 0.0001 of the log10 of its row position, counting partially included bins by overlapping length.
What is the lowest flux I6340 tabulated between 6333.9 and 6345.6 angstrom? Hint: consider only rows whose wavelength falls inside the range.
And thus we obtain 19.13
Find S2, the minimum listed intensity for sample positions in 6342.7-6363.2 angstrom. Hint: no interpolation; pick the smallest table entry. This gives 18.93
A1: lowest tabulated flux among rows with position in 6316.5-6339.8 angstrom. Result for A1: 18.83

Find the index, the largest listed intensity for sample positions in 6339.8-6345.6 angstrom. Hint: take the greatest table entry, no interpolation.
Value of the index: 19.52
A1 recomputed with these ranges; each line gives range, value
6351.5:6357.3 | 19.56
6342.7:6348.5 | 19.52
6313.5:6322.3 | 18.62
